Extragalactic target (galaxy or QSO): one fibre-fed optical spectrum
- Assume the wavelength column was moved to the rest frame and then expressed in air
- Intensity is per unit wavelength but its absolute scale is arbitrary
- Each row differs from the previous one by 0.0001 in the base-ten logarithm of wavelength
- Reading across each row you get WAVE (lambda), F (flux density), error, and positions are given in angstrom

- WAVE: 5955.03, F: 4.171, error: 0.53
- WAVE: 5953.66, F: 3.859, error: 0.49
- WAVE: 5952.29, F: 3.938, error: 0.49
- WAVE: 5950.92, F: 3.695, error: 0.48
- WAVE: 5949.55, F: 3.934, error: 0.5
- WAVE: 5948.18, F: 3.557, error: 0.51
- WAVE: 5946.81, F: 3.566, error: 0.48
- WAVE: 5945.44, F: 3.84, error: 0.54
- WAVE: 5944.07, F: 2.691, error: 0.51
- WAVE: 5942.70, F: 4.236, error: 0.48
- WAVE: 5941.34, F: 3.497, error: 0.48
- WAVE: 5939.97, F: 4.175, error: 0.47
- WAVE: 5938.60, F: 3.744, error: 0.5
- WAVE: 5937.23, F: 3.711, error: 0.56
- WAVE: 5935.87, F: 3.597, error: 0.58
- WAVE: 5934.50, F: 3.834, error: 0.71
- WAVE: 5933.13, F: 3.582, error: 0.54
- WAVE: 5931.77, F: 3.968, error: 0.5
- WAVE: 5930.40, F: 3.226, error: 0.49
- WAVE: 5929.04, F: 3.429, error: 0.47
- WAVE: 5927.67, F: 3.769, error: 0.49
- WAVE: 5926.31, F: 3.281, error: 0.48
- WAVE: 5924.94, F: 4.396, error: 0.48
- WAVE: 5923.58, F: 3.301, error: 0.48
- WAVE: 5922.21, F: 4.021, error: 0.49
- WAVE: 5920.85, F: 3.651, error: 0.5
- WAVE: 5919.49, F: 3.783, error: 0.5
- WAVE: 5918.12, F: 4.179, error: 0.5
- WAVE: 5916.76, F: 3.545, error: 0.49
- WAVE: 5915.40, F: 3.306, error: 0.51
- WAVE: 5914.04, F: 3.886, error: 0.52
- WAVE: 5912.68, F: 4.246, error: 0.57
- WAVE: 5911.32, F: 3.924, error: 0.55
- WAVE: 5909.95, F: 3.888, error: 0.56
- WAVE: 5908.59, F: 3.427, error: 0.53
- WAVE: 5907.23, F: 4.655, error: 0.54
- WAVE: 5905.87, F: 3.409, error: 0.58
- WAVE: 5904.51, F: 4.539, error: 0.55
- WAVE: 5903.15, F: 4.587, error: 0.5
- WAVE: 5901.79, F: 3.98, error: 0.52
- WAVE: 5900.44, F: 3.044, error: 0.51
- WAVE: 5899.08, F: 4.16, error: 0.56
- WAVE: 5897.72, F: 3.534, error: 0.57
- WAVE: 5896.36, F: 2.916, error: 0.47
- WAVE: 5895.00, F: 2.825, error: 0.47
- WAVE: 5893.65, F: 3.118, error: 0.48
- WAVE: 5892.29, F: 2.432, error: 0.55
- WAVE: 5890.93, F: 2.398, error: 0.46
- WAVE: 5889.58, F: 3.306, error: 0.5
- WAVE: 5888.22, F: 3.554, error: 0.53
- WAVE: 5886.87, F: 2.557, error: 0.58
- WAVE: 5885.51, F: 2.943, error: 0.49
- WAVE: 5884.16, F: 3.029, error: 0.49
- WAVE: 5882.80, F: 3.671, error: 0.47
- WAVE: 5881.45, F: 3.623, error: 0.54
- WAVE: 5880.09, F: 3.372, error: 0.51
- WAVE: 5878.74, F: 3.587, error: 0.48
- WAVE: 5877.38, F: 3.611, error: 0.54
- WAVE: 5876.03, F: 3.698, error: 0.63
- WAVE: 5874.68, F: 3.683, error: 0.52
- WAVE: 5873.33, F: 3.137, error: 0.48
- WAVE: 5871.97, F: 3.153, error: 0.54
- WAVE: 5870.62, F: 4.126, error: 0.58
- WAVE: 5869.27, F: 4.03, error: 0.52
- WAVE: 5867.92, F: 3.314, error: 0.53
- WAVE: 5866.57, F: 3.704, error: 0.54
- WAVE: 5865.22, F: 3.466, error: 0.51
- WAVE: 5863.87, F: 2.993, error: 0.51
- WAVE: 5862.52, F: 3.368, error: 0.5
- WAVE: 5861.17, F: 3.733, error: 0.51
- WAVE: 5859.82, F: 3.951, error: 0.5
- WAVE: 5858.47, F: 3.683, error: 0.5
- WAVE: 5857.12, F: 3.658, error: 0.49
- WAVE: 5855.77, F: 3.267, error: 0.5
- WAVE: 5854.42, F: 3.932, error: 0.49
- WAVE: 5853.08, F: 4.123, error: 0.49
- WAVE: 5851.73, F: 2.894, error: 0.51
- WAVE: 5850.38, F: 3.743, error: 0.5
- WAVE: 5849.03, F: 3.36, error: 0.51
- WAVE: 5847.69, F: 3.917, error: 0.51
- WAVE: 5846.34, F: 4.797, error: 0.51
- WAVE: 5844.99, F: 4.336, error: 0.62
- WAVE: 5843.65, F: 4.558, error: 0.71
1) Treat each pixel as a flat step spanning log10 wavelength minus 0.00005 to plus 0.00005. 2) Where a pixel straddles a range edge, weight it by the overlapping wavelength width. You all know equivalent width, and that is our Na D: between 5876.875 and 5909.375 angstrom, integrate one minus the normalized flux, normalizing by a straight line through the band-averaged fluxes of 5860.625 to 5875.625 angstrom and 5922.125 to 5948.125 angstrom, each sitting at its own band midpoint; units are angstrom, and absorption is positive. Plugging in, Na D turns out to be 1.3 angstrom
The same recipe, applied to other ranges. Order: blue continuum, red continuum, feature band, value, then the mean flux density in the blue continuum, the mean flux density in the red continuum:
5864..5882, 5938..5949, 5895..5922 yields -1.4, 3.56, 3.67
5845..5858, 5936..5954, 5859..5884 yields 1.3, 3.77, 3.72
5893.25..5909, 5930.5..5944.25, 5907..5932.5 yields -0.4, 3.7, 3.72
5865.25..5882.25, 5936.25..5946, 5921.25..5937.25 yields 0.0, 3.58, 3.7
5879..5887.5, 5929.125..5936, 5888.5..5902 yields 0.7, 3.22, 3.63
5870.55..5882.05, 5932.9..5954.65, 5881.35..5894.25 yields 1.9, 3.52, 3.73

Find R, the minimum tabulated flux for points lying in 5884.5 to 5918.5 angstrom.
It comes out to 2.398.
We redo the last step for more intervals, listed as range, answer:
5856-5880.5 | 2.993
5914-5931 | 3.226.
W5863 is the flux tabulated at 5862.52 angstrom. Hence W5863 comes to 3.368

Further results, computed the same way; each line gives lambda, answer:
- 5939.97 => 4.175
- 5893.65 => 3.118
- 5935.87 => 3.597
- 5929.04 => 3.429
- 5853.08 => 4.123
